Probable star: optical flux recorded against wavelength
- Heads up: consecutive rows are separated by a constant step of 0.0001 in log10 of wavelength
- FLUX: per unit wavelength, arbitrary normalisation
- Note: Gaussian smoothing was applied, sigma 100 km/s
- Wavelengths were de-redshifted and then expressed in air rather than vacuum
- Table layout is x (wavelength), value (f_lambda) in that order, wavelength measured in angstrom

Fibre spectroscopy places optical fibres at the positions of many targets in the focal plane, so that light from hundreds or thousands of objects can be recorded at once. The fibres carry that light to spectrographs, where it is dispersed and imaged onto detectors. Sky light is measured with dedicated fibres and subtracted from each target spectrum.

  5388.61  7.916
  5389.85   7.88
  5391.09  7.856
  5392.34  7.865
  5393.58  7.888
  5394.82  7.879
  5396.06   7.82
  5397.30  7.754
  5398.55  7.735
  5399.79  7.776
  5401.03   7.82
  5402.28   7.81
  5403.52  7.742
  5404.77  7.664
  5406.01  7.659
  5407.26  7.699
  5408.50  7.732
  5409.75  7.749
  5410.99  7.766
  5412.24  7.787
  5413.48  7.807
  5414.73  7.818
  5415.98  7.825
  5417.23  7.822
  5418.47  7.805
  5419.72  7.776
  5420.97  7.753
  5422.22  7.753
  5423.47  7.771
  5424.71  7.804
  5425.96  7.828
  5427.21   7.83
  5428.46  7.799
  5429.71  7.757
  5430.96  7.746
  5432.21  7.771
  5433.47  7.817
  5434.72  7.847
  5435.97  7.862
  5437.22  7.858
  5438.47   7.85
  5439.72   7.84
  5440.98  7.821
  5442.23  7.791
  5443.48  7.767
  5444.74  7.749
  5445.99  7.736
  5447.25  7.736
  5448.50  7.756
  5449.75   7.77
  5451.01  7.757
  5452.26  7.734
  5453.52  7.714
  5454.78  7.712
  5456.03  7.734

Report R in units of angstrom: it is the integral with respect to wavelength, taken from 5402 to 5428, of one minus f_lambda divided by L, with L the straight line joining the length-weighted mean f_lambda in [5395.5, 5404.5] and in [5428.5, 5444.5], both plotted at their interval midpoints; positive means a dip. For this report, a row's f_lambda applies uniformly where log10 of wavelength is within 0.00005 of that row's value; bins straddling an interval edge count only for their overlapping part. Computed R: 0.0 angstrom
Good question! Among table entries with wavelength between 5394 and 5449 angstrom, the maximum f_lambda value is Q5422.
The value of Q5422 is 7.879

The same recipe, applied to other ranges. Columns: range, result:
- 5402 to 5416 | 7.825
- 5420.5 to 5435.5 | 7.847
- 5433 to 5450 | 7.862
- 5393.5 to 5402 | 7.888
